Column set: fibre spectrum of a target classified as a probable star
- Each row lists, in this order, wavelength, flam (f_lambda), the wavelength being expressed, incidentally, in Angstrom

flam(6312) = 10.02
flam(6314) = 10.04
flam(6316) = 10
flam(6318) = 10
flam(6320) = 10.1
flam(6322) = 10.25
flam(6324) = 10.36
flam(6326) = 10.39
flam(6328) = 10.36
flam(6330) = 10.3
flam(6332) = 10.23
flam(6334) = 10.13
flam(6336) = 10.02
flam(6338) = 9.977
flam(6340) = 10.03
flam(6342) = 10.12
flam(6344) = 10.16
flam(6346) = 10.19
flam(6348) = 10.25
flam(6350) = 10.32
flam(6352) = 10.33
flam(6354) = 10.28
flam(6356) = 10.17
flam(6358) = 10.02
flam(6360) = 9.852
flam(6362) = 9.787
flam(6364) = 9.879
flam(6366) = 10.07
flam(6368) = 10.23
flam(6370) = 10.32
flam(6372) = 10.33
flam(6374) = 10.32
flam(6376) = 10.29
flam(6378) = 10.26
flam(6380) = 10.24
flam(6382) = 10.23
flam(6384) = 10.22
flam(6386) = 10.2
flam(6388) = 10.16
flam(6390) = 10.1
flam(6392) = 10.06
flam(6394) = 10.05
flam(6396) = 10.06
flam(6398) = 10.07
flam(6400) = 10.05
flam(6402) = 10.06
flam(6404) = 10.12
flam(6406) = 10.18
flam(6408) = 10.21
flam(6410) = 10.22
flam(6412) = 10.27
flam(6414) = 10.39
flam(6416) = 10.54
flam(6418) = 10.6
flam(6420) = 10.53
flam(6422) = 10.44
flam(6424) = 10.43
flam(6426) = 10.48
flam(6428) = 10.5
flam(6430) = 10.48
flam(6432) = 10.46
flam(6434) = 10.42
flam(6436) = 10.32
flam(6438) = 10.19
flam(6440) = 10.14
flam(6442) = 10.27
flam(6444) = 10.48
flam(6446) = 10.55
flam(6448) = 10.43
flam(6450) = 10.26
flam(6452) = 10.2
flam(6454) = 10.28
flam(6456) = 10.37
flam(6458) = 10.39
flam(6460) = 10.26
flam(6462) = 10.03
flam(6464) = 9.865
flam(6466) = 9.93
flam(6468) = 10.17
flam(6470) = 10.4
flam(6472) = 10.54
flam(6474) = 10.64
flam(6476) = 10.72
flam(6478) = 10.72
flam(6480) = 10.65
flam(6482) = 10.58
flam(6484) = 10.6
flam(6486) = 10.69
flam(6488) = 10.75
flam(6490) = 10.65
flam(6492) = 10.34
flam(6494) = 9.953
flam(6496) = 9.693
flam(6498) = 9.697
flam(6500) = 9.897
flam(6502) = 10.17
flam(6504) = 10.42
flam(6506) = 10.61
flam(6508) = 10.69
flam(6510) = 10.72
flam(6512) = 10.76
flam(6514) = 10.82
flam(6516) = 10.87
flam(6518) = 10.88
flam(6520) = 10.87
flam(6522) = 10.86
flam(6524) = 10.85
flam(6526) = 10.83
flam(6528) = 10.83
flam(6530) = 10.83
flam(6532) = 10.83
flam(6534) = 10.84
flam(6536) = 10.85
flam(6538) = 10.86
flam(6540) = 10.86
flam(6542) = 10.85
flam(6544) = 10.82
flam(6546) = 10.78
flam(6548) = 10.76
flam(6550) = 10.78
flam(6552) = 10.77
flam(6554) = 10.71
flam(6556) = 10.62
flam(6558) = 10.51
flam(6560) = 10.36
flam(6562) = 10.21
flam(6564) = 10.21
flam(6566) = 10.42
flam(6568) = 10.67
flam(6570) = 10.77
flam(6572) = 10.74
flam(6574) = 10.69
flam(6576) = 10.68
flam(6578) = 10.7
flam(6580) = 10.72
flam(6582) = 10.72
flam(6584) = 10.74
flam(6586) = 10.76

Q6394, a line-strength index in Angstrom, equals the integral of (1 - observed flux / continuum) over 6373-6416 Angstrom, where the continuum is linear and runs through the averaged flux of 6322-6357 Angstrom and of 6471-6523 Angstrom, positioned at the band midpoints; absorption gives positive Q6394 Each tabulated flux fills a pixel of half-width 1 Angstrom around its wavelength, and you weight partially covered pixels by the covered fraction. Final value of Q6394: 0.57 Angstrom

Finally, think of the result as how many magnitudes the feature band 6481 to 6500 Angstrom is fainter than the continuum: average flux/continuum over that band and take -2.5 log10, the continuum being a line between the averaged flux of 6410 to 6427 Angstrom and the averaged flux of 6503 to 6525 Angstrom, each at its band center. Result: 0.04 mag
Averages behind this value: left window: 10.4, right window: 10.8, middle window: 10.3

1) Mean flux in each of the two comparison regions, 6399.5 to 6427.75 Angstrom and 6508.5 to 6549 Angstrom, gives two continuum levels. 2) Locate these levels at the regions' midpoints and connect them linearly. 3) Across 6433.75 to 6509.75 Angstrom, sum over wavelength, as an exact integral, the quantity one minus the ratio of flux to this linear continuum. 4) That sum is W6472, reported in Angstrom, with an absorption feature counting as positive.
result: 1.7 Angstrom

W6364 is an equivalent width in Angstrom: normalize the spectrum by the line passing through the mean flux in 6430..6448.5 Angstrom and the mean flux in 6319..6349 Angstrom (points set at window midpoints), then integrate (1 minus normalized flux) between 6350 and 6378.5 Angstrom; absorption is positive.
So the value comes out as 0.2 Angstrom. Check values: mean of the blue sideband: 10.2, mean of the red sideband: 10.4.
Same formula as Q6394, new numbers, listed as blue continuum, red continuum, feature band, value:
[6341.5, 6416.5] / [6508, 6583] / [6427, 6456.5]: 0.1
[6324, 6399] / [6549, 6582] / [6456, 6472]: 0.3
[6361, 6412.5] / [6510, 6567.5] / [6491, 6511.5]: 0.7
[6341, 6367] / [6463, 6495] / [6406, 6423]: -0.2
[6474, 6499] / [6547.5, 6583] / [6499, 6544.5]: -0.9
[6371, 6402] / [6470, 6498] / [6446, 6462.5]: 0.1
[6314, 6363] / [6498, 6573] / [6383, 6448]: 0.4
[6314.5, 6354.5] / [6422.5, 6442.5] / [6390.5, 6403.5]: 0.3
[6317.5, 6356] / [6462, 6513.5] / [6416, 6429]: -0.2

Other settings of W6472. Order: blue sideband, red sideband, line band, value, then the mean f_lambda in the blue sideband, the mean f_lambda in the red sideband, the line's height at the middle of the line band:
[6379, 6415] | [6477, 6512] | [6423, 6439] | -0.3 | 10.2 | 10.4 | 10.2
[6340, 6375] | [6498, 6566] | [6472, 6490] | -0.3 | 10.2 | 10.7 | 10.5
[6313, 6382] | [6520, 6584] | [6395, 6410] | 0.3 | 10.2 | 10.7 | 10.3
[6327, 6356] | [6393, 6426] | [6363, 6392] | 0.1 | 10.2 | 10.3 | 10.2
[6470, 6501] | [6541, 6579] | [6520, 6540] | -0.6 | 10.4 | 10.6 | 10.5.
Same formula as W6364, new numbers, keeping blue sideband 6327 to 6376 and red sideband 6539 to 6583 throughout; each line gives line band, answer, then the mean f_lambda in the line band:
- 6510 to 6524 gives -0.4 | 10.8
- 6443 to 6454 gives 0.0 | 10.4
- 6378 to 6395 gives 0.1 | 10.2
